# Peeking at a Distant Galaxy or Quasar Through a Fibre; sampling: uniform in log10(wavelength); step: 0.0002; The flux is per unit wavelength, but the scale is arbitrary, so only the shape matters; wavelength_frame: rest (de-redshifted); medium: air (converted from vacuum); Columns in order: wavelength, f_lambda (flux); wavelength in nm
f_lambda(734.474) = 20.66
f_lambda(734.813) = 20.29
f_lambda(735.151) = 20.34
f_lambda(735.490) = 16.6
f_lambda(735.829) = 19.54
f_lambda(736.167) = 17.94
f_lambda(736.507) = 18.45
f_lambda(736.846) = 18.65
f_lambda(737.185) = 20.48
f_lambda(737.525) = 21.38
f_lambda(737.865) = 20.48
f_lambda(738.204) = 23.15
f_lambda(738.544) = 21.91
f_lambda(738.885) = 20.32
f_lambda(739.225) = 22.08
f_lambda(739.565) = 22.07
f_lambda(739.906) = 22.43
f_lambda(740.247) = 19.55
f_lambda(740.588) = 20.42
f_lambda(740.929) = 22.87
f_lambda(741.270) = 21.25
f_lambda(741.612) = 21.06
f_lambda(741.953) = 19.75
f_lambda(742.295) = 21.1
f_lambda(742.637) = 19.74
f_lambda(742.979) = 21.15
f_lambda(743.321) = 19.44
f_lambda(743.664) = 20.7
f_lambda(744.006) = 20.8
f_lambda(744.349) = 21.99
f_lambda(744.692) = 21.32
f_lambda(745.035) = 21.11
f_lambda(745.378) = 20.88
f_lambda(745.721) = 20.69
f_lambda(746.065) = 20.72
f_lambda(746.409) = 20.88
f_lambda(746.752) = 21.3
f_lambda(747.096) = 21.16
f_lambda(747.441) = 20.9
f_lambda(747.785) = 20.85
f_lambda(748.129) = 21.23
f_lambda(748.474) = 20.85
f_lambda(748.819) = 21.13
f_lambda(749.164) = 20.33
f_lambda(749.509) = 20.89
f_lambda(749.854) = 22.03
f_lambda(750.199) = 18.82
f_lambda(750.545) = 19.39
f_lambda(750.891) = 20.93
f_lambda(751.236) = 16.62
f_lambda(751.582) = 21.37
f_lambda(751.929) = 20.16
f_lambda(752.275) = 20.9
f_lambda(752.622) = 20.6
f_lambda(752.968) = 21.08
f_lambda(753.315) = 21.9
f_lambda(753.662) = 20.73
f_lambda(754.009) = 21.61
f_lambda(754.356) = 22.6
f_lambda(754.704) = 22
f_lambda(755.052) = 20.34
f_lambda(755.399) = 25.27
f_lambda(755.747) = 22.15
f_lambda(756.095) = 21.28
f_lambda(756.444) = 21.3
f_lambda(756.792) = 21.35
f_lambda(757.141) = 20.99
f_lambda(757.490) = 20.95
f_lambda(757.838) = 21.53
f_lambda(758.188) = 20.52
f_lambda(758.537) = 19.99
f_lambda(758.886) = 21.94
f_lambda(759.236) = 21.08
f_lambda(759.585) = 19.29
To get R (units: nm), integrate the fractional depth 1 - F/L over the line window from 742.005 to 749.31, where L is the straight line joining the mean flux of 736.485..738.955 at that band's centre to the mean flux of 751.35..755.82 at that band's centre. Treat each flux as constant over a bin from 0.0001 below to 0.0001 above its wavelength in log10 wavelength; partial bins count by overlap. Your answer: 0.10 nm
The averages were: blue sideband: 20.7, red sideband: 21.5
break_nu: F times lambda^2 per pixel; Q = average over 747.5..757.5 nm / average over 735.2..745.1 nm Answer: 1.05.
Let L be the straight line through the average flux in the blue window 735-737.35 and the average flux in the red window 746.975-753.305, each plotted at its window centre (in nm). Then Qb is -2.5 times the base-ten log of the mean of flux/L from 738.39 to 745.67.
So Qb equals -0.08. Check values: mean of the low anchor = 18.8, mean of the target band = 21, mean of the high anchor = 20.5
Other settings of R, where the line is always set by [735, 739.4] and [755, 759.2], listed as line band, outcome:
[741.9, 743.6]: 0.02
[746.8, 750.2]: -0.01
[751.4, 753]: 0.03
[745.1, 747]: -0.02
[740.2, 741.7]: -0.06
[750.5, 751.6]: 0.09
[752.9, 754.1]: -0.01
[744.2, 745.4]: -0.04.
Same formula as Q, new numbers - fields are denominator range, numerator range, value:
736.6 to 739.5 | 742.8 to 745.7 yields 1.01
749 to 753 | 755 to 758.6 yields 1.08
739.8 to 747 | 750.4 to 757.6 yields 1.04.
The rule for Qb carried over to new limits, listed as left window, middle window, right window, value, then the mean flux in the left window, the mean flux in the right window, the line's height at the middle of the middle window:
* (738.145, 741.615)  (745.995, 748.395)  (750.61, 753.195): -0.014 mag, 21.5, 20.2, 20.7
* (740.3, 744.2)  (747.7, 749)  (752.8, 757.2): 0.010 mag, 20.7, 21.8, 21.2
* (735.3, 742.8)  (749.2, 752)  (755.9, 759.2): 0.045 mag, 20.5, 21.1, 20.9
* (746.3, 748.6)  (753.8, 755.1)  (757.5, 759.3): -0.036 mag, 21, 21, 21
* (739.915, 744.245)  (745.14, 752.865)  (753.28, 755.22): 0.031 mag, 20.7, 21.5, 21.2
